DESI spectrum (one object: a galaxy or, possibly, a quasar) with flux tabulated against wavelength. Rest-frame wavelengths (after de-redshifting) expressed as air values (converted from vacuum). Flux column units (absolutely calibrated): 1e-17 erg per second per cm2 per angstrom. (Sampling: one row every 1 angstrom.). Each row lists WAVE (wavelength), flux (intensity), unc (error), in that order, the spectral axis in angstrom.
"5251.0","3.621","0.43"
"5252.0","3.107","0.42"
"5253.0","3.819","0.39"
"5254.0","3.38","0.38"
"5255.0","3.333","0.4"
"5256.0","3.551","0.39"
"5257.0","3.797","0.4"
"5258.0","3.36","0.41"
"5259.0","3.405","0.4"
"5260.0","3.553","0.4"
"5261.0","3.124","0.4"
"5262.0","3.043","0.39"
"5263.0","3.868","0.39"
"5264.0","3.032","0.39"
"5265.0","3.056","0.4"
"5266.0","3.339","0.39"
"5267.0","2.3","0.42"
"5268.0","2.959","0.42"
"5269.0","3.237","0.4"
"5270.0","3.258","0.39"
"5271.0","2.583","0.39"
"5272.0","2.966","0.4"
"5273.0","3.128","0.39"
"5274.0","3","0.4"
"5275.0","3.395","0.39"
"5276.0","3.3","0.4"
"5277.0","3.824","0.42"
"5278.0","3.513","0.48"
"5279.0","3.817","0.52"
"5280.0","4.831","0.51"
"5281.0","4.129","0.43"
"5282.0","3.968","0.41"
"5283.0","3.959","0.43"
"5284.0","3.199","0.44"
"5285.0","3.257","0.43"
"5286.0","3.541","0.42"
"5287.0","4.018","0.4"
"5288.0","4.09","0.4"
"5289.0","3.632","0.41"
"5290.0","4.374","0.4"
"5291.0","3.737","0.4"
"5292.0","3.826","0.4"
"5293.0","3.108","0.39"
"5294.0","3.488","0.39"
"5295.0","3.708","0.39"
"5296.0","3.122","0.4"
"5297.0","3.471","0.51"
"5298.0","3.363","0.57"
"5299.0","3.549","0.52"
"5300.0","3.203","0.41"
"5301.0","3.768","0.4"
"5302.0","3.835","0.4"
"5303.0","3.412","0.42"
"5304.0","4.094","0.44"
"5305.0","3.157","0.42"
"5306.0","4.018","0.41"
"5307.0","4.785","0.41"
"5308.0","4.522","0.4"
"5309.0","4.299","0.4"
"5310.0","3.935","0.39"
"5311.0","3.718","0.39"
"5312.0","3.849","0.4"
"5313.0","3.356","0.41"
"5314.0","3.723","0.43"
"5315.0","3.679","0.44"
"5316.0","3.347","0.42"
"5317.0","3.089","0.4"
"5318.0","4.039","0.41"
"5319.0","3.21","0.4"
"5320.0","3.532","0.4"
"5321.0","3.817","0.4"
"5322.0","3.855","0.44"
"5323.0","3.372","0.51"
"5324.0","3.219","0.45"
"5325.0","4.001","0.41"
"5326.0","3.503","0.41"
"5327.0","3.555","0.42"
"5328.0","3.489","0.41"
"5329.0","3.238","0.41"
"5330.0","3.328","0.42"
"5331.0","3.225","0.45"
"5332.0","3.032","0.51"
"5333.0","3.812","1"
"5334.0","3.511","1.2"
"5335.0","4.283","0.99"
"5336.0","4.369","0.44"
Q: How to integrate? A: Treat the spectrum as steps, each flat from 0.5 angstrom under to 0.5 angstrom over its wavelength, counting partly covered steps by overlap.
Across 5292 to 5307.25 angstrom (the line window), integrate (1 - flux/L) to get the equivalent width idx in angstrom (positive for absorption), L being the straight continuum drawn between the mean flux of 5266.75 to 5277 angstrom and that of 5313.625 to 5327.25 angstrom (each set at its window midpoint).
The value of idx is -1.1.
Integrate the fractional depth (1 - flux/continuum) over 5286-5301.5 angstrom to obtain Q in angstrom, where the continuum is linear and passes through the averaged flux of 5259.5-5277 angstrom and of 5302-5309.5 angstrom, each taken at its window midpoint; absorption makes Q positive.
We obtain 0.5 angstrom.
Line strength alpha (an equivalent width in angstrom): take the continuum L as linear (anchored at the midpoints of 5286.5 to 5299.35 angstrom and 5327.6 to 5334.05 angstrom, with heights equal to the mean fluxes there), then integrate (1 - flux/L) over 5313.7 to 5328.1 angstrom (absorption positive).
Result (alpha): -0.5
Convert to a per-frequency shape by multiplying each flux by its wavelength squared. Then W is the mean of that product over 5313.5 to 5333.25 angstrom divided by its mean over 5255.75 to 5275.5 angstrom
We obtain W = 1.1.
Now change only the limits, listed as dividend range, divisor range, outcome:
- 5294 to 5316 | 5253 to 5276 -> 1.17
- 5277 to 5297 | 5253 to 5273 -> 1.17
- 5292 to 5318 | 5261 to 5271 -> 1.21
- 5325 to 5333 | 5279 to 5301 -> 0.94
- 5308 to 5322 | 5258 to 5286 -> 1.11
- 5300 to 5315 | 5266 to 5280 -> 1.21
